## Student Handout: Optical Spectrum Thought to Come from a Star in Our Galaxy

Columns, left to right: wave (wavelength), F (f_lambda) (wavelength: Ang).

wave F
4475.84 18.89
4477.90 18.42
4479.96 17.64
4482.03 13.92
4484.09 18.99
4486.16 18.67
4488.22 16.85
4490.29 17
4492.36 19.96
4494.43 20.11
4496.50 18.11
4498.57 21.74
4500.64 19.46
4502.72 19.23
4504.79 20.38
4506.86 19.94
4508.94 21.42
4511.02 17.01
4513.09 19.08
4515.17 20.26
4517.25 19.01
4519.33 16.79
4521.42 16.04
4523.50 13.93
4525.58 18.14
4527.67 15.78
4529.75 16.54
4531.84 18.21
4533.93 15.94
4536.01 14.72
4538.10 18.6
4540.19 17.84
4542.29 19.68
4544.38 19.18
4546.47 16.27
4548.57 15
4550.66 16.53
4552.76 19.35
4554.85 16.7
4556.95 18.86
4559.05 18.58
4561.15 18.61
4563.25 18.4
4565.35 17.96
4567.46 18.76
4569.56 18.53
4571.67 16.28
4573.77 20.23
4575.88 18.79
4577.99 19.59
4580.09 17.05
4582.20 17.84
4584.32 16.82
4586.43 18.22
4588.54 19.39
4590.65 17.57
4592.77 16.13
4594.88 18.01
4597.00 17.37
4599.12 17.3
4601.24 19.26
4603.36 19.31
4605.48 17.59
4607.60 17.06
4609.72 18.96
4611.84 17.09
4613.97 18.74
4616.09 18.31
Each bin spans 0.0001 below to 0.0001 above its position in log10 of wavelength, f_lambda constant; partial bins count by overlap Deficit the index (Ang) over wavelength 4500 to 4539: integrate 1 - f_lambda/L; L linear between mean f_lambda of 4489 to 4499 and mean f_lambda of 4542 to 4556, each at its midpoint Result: 1.03 Ang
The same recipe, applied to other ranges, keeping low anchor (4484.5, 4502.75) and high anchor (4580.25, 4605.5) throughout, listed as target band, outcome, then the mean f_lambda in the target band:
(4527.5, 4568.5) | 1.7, 17.6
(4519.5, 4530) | 1.4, 16.1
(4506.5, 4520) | -0.2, 19.1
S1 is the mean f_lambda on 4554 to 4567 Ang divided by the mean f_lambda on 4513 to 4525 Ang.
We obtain 1.0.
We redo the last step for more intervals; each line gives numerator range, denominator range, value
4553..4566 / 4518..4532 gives 1.11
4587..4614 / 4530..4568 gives 1.02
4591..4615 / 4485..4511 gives 0.93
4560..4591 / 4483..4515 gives 0.95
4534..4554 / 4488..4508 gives 0.90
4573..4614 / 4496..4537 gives 1.00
